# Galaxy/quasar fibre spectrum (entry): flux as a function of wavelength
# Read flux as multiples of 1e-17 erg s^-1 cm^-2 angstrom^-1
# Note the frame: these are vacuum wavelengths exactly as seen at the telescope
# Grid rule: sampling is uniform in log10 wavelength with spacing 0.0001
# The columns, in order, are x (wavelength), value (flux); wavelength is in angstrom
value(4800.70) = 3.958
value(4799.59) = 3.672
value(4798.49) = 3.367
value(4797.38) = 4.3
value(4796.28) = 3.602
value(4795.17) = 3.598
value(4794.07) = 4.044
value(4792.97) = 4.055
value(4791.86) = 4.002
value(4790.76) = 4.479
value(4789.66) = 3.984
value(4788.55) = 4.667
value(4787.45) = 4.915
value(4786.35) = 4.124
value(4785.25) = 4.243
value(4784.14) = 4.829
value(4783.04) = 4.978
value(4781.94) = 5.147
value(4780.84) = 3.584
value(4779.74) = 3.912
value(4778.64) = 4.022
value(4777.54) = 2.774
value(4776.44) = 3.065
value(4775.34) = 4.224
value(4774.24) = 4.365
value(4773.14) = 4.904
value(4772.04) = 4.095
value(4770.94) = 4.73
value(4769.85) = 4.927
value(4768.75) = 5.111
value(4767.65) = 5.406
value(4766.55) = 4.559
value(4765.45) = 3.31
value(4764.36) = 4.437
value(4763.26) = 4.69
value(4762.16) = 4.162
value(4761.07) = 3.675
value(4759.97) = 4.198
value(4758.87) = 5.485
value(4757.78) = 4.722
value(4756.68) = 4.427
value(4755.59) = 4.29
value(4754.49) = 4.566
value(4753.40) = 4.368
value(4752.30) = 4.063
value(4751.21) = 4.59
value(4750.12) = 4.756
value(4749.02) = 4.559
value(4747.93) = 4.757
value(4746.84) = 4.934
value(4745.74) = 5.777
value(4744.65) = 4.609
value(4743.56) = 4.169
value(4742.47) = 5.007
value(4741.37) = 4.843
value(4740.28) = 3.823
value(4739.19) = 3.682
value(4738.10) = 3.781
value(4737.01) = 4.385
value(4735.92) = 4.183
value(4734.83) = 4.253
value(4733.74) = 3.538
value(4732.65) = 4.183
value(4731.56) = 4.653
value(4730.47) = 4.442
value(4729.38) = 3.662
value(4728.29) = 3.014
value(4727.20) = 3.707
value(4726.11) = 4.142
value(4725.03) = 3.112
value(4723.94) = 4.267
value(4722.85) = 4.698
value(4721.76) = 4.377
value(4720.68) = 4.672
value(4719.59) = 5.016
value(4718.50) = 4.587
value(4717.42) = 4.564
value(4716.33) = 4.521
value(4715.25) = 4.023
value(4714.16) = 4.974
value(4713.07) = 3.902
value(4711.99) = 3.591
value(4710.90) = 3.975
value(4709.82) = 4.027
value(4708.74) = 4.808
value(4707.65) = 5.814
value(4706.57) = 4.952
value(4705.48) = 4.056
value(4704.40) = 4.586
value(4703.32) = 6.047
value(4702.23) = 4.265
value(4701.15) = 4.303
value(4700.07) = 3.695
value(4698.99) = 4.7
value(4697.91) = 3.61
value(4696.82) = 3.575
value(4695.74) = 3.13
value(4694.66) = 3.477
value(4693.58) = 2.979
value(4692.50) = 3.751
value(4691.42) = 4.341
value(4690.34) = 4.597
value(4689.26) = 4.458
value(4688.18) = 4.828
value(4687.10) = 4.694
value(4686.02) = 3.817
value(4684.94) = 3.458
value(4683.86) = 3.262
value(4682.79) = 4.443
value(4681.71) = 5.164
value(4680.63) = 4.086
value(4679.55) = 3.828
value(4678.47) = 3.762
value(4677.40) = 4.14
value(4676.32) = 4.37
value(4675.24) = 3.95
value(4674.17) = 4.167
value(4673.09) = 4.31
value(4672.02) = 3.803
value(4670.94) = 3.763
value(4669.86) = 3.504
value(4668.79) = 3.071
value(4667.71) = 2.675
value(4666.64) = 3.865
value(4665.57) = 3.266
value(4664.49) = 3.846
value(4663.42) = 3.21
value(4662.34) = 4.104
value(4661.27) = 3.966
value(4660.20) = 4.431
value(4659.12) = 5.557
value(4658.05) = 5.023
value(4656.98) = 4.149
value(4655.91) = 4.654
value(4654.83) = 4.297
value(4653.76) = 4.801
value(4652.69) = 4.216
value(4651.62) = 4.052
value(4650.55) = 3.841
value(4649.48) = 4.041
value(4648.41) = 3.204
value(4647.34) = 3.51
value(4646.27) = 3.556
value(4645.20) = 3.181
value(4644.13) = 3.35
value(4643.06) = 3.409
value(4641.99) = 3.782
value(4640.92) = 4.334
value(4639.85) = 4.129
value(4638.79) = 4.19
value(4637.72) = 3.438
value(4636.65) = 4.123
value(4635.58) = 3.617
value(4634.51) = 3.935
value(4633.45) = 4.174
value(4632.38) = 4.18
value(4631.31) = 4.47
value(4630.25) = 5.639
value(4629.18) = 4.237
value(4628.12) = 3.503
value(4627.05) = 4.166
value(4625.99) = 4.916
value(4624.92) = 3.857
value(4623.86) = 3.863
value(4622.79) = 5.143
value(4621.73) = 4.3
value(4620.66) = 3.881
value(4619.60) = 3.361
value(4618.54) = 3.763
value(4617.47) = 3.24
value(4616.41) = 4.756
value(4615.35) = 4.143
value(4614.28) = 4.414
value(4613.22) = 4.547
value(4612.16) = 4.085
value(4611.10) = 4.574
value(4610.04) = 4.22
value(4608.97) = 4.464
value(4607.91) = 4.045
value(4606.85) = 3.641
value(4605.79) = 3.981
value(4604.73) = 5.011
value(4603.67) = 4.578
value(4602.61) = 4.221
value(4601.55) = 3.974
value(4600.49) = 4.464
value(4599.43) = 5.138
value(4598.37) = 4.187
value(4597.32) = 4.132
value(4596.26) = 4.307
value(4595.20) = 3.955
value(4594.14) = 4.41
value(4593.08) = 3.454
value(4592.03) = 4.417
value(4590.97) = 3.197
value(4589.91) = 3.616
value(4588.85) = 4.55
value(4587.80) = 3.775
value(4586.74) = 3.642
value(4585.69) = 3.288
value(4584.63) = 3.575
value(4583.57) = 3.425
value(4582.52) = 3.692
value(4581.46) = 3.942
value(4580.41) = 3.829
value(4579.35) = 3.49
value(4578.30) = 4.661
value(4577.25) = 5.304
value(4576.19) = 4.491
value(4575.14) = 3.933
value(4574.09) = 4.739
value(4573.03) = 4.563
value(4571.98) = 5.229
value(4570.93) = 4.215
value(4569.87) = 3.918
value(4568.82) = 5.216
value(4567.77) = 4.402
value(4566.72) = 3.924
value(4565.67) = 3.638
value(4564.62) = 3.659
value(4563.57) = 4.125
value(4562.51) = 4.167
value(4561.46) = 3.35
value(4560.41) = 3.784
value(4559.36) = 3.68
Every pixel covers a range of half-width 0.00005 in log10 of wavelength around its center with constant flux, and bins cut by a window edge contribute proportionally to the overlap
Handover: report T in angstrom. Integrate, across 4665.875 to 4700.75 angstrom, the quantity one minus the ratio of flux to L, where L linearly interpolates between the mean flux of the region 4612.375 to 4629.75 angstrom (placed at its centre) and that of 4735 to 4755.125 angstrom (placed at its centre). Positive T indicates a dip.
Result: 3.22 angstrom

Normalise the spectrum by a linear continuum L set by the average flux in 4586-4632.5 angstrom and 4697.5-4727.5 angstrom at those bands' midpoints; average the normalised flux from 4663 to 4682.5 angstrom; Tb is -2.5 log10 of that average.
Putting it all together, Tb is 0.130 mag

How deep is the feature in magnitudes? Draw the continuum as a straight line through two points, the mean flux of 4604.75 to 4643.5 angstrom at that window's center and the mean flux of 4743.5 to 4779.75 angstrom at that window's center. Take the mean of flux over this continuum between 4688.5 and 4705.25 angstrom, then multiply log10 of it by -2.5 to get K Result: 0.05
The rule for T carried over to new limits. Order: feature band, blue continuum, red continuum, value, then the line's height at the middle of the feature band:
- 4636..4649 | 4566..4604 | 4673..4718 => 1.6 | 4.19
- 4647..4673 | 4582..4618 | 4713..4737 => 1.2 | 4.15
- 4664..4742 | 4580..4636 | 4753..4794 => 2.7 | 4.25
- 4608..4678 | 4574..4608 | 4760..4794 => 1.8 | 4.15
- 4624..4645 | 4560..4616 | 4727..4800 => 0.6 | 4.19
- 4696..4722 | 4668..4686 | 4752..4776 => -1.9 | 4.13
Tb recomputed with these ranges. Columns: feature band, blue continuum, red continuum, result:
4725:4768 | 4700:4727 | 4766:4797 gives 0.01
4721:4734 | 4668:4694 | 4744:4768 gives 0.09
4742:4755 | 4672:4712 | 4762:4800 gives -0.11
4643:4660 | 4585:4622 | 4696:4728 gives 0.03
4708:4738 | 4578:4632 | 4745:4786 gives 0.04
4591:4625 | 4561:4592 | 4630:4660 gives -0.03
